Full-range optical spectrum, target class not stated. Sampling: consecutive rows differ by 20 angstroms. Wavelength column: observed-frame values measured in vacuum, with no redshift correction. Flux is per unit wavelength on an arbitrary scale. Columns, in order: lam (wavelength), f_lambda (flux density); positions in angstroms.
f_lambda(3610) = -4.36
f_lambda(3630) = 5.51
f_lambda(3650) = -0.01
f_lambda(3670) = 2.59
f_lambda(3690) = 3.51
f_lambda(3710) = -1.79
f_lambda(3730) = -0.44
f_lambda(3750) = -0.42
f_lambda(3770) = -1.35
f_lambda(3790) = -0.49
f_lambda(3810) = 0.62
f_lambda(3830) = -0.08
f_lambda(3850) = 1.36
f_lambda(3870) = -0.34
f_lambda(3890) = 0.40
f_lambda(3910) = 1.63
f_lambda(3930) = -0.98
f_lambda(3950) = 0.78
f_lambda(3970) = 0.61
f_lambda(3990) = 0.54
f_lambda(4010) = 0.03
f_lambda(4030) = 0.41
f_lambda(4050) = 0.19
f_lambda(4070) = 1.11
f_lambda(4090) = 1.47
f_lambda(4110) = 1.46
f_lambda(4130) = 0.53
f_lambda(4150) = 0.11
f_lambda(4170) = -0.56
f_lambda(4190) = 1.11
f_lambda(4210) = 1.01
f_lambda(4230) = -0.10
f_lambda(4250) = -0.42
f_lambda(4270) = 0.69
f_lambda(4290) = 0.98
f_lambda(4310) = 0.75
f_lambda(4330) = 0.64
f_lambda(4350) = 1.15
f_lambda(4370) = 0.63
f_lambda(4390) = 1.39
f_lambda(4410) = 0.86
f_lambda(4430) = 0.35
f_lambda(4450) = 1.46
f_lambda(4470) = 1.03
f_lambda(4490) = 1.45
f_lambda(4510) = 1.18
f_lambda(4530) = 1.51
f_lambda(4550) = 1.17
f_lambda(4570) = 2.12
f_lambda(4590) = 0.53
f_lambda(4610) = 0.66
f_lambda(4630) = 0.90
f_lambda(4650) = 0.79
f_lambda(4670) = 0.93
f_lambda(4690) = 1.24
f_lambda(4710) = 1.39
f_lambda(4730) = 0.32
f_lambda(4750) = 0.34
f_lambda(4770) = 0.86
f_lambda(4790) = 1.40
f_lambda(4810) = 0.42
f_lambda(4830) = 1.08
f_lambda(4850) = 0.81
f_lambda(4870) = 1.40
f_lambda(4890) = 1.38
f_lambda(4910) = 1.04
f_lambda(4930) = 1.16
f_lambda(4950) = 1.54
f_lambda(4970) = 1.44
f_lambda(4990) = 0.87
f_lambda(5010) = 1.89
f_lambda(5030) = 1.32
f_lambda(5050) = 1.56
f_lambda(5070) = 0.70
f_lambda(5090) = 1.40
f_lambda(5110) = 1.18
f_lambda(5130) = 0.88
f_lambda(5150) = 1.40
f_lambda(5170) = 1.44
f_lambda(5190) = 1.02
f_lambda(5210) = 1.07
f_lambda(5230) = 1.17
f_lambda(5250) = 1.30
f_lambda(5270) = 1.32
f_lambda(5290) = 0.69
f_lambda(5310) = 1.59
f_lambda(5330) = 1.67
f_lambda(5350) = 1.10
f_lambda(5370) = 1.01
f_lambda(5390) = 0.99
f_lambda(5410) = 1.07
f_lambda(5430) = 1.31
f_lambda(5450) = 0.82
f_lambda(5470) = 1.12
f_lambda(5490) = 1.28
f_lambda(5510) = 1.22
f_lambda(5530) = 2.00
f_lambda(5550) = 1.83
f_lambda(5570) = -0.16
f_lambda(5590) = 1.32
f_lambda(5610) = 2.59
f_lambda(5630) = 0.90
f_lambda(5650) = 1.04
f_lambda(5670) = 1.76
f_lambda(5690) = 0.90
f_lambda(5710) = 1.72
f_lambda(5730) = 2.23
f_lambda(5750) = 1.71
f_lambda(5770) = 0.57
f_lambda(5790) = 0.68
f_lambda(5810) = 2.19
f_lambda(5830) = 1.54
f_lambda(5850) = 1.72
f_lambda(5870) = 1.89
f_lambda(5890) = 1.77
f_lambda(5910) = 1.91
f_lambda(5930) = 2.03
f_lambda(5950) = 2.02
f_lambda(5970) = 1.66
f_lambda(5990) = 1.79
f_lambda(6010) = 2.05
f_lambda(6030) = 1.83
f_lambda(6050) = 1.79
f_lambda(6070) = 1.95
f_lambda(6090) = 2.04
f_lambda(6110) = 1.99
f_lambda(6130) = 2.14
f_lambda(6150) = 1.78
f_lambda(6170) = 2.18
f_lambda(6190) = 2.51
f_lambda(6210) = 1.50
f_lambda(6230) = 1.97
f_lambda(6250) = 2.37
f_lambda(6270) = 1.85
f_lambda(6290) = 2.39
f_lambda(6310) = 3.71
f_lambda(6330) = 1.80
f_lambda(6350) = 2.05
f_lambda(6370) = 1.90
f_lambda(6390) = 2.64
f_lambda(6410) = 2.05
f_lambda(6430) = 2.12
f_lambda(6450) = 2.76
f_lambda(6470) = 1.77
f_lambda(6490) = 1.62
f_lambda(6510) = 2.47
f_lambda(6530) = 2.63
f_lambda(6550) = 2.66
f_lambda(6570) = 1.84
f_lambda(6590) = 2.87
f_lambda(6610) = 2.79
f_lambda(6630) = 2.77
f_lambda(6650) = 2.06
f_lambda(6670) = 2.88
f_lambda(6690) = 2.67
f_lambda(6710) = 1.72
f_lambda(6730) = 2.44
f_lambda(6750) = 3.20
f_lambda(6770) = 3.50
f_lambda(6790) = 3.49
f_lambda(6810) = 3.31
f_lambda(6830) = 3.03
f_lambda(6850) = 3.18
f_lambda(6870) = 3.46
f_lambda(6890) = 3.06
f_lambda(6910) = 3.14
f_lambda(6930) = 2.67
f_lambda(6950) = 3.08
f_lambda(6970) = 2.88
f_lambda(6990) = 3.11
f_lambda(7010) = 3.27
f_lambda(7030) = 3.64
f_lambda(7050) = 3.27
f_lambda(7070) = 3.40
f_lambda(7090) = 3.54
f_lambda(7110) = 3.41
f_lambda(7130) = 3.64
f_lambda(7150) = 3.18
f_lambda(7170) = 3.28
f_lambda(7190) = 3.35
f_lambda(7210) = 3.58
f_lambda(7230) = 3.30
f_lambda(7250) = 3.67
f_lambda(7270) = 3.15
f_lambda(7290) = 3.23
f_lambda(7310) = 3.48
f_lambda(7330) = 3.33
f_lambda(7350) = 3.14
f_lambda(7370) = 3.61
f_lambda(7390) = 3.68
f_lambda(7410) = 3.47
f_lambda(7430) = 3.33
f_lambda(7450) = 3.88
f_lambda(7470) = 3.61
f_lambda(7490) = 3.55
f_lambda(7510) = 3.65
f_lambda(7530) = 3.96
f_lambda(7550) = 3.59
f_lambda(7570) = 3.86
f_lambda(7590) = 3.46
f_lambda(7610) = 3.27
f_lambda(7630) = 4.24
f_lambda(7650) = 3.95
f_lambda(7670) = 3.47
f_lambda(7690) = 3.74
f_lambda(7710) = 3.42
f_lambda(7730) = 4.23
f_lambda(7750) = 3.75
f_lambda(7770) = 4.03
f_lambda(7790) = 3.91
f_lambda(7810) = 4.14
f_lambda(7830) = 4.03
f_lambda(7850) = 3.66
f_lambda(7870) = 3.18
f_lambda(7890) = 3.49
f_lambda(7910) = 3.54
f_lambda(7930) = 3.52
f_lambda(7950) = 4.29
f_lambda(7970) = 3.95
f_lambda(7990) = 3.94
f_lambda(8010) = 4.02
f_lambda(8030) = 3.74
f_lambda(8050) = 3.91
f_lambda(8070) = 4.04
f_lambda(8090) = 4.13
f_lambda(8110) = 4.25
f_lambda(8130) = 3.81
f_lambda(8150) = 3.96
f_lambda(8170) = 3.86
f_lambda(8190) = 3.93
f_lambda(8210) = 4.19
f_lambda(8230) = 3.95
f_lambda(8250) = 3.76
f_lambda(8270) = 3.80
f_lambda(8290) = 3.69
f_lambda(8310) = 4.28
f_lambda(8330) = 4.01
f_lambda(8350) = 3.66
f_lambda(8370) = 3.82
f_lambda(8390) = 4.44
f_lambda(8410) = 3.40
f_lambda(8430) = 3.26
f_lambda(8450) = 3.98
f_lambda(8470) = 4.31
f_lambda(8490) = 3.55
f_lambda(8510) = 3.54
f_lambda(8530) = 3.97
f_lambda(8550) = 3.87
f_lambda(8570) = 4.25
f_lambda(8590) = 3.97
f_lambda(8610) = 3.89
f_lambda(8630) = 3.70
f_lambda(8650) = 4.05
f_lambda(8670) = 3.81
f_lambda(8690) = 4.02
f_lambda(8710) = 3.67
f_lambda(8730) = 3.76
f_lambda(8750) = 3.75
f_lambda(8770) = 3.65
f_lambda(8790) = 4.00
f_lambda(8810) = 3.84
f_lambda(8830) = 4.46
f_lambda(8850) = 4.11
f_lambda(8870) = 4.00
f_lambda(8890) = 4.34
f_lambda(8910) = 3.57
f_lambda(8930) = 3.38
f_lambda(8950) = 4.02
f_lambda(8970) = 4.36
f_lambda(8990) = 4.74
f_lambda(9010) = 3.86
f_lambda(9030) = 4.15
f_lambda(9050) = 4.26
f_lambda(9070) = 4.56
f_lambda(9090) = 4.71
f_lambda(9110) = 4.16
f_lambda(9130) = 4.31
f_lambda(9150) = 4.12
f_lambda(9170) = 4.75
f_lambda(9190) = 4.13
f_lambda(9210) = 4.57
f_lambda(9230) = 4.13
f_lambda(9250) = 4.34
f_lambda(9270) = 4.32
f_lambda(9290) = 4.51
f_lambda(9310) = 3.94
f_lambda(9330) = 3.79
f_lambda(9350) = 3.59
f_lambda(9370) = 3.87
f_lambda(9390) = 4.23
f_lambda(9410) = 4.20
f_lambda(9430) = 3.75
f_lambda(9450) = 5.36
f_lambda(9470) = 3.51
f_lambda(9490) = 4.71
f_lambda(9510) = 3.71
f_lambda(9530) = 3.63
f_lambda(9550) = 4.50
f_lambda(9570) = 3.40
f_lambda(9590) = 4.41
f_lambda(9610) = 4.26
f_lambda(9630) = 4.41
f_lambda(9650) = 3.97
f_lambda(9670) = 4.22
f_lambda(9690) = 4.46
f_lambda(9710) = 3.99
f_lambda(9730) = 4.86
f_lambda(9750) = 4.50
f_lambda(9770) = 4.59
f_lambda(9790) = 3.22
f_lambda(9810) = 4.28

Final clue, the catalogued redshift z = 0.691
